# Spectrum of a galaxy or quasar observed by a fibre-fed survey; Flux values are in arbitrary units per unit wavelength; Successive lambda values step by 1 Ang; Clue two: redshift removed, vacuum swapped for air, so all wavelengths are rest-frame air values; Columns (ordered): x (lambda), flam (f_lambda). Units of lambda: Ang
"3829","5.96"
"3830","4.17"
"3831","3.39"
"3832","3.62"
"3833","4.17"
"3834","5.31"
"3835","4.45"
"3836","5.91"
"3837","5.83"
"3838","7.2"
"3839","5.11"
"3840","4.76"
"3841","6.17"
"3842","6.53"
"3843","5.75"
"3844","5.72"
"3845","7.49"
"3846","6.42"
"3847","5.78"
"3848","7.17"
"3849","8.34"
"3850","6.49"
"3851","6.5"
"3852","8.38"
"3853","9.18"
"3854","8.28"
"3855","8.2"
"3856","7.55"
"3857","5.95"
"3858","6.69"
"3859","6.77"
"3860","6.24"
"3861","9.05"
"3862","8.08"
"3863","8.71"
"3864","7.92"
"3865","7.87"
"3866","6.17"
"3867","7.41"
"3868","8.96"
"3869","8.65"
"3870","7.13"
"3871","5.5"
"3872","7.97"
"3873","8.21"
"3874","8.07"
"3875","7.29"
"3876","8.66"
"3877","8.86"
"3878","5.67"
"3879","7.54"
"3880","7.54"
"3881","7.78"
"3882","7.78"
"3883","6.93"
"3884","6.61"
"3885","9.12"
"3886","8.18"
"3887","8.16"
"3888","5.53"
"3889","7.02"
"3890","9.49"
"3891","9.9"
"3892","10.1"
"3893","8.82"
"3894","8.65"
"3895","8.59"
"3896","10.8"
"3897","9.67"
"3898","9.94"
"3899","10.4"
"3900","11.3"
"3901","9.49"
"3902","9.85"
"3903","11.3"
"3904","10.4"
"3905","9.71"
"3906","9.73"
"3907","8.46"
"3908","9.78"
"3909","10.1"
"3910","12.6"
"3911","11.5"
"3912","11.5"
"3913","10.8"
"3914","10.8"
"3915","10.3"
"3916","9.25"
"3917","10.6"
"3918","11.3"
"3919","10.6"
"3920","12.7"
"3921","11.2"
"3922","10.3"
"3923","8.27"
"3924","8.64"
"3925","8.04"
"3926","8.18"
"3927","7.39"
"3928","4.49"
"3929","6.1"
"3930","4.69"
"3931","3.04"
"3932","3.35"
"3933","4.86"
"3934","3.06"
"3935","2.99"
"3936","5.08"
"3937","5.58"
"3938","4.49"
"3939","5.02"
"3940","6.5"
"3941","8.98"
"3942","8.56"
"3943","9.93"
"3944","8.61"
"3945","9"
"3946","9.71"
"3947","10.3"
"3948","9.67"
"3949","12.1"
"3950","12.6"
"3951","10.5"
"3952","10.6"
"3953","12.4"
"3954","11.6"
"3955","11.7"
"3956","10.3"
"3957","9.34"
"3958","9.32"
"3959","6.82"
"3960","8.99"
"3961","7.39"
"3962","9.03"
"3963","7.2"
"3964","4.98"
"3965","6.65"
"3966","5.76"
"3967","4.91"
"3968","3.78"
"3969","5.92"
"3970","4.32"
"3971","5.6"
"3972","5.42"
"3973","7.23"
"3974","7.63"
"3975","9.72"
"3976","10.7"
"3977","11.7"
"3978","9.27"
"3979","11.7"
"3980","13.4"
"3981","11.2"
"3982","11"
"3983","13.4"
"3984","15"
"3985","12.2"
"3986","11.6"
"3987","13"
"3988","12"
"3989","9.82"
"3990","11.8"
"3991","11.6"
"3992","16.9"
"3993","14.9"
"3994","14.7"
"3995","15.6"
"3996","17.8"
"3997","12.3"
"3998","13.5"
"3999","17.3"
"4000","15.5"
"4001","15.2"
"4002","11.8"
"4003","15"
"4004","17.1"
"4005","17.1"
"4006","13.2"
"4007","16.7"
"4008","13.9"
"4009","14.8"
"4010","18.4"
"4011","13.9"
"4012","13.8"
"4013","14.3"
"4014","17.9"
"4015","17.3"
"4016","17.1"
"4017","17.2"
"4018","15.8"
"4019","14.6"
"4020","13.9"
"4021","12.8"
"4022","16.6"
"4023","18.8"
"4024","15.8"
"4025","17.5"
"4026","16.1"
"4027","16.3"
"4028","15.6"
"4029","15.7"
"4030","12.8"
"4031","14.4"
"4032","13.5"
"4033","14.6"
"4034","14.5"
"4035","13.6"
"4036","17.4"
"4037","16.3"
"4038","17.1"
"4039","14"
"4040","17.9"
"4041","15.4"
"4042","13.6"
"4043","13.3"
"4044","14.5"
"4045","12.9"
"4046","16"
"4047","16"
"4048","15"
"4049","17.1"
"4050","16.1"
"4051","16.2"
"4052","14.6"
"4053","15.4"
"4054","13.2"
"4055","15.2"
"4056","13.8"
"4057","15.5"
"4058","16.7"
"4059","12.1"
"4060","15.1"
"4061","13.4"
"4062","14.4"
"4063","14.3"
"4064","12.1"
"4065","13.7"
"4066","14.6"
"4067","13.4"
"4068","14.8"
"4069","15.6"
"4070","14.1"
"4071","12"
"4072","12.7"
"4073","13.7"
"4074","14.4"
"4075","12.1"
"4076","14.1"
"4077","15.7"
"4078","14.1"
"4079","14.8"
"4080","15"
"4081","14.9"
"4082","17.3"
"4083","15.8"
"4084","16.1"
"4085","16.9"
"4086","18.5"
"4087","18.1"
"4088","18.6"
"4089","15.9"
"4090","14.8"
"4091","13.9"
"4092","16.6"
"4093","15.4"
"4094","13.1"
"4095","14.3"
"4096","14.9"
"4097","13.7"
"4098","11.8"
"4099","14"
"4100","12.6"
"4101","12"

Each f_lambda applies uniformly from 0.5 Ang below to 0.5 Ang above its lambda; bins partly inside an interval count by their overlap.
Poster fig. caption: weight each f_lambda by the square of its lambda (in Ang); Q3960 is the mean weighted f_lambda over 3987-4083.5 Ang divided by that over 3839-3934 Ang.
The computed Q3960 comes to 2.0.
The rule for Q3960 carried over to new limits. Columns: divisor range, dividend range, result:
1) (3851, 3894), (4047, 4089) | 2.11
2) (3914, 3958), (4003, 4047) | 1.91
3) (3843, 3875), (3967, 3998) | 1.58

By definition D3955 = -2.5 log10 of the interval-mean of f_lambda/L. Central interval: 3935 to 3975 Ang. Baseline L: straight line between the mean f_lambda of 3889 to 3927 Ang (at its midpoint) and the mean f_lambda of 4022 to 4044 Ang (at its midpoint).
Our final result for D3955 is 0.44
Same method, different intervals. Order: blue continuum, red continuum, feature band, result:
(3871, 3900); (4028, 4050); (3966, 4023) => 0.03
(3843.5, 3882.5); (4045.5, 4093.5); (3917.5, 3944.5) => 0.36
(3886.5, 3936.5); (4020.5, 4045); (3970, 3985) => 0.22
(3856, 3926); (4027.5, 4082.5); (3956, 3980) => 0.44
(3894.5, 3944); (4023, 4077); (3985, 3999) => -0.13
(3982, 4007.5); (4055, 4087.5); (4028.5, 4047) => -0.03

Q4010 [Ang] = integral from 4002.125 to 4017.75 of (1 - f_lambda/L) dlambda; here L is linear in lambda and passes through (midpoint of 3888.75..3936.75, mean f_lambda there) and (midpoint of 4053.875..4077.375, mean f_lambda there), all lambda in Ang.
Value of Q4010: -4.6 Ang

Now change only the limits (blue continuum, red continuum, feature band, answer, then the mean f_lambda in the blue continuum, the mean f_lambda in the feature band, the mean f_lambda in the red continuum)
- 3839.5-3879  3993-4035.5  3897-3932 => 2.3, 7.3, 9.41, 15.3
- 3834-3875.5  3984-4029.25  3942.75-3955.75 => 1.4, 7.05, 10.7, 15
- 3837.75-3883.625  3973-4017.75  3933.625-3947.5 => 5.2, 7.27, 7.02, 13.8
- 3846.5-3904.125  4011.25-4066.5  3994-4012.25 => -2.1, 8.13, 15.2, 15.1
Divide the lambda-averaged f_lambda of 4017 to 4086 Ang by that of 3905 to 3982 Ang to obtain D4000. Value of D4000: 1.8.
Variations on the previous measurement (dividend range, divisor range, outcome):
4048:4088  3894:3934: 1.62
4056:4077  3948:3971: 1.66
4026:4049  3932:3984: 1.80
